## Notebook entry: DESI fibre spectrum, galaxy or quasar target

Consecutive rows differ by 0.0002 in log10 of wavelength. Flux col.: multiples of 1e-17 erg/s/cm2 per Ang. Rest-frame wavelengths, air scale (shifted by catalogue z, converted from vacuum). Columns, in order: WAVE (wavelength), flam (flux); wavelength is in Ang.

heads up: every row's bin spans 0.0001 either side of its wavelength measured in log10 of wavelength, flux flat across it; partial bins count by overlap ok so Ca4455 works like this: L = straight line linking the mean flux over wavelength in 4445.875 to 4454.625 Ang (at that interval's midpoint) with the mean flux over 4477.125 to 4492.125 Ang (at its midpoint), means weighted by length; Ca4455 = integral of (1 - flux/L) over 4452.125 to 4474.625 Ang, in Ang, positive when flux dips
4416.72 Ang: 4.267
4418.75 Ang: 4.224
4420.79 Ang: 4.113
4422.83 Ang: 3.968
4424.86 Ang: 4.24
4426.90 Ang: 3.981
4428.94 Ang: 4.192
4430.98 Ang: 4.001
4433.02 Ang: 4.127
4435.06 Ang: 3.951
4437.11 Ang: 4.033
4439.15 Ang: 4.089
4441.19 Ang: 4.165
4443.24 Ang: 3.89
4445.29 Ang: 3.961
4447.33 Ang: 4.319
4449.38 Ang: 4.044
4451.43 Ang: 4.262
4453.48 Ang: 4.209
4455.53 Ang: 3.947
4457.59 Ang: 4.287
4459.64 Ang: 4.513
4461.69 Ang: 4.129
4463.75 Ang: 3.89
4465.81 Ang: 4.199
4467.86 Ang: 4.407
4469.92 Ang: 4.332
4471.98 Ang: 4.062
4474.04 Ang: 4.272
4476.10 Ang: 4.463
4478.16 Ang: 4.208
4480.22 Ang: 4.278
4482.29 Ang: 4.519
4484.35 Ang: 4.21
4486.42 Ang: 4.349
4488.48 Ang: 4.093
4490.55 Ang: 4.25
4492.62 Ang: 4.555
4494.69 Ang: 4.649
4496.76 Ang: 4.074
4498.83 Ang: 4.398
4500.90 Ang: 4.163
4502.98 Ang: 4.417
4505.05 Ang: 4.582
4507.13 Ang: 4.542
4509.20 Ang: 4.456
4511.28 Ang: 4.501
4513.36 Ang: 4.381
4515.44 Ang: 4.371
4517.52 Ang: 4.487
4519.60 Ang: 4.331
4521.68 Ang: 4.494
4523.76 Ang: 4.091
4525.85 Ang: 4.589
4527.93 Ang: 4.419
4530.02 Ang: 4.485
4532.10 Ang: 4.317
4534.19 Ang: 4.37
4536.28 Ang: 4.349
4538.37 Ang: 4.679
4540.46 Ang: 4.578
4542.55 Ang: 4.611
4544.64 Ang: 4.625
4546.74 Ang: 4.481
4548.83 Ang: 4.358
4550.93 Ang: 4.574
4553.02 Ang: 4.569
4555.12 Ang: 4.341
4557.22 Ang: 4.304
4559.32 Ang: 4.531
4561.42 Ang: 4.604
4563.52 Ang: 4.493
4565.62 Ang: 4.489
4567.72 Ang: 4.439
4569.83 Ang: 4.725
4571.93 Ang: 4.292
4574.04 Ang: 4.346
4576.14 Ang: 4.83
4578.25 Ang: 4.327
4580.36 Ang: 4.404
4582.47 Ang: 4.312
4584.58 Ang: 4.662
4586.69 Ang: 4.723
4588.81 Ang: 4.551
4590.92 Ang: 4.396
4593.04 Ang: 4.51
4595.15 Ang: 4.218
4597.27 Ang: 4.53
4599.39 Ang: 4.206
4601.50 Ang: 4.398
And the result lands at 0.1 Ang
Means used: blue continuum 4.2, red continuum 4.28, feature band 4.2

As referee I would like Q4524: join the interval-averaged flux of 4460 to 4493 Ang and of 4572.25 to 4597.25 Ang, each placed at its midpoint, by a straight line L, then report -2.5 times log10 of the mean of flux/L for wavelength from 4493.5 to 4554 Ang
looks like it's -0.022 mag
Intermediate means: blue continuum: 4.26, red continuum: 4.48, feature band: 4.45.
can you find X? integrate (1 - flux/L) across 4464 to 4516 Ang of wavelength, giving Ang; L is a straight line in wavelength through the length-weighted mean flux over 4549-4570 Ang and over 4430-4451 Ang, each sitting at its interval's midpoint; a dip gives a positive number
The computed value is -1.2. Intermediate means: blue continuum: 4.06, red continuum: 4.49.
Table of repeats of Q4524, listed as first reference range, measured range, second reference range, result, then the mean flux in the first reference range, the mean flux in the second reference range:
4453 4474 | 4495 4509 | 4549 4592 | -0.020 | 4.2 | 4.49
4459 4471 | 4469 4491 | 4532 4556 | 0.002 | 4.24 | 4.49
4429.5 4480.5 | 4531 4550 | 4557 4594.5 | -0.021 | 4.16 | 4.5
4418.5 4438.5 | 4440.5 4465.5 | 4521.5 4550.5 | 0.008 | 4.08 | 4.46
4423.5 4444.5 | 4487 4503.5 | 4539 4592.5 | -0.014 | 4.06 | 4.5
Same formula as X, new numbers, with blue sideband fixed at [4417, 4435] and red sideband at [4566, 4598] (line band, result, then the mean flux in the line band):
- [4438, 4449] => 0.2 Ang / 4.08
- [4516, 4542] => -0.5 Ang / 4.44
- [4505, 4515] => -0.4 Ang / 4.47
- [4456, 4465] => 0.0 Ang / 4.18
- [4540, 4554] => -0.5 Ang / 4.54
